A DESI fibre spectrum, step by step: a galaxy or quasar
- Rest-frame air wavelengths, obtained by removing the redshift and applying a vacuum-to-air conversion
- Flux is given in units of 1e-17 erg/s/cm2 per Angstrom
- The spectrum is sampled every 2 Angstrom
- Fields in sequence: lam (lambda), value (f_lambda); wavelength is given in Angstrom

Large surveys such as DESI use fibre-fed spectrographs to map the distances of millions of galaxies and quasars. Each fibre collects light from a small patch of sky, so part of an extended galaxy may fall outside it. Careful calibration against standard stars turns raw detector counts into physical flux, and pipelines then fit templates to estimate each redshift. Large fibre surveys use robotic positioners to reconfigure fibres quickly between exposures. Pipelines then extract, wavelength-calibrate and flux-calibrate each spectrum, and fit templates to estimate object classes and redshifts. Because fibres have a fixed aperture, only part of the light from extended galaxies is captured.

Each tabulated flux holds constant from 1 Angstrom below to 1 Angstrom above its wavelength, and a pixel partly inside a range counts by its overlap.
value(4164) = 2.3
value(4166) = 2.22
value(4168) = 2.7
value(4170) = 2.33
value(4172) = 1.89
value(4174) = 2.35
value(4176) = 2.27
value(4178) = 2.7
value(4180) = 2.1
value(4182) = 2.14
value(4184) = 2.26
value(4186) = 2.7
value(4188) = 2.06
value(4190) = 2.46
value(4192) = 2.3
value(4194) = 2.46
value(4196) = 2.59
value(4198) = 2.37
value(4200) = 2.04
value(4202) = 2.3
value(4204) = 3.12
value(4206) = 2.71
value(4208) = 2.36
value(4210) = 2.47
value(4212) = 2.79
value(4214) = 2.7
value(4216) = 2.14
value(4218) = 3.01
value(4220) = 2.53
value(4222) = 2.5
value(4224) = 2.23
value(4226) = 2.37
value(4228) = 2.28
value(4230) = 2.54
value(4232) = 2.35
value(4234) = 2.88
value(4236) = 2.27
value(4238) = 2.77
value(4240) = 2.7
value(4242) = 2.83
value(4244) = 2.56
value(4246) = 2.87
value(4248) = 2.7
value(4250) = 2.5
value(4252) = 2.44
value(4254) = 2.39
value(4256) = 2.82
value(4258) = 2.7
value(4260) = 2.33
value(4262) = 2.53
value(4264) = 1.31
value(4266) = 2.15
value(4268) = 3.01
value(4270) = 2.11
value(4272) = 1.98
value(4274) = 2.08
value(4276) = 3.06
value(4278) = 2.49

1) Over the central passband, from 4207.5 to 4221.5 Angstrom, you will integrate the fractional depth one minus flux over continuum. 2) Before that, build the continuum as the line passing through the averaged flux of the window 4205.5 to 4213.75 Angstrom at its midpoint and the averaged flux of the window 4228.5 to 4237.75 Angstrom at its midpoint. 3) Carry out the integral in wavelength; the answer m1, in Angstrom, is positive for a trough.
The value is -0.03 Angstrom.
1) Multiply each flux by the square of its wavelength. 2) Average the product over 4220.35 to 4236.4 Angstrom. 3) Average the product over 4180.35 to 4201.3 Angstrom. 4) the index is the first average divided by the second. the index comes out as 1.06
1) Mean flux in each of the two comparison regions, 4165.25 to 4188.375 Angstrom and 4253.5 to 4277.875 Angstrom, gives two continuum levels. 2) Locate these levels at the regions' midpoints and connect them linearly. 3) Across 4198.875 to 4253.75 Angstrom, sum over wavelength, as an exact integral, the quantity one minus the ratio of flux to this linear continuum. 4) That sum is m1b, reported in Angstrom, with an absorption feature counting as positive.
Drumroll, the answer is -4.7 Angstrom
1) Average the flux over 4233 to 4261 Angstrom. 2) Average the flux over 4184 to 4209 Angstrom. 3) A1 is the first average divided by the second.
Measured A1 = 1.1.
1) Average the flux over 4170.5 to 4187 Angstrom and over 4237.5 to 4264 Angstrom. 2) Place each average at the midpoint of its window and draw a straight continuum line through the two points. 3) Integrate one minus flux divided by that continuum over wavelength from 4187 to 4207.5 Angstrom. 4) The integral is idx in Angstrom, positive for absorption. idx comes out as -0.6 Angstrom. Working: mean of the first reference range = 2.3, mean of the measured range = 2.44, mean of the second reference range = 2.57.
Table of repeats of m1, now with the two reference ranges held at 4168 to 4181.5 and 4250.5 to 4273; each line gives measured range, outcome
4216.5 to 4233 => -0.99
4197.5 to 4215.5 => -1.68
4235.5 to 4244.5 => -1.21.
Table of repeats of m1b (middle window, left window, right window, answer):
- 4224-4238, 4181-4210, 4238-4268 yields 0.13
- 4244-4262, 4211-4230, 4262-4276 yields -2.21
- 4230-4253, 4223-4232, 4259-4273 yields -3.22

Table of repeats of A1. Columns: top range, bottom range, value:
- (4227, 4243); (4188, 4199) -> 1.07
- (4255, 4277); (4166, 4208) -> 0.99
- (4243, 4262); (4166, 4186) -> 1.12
